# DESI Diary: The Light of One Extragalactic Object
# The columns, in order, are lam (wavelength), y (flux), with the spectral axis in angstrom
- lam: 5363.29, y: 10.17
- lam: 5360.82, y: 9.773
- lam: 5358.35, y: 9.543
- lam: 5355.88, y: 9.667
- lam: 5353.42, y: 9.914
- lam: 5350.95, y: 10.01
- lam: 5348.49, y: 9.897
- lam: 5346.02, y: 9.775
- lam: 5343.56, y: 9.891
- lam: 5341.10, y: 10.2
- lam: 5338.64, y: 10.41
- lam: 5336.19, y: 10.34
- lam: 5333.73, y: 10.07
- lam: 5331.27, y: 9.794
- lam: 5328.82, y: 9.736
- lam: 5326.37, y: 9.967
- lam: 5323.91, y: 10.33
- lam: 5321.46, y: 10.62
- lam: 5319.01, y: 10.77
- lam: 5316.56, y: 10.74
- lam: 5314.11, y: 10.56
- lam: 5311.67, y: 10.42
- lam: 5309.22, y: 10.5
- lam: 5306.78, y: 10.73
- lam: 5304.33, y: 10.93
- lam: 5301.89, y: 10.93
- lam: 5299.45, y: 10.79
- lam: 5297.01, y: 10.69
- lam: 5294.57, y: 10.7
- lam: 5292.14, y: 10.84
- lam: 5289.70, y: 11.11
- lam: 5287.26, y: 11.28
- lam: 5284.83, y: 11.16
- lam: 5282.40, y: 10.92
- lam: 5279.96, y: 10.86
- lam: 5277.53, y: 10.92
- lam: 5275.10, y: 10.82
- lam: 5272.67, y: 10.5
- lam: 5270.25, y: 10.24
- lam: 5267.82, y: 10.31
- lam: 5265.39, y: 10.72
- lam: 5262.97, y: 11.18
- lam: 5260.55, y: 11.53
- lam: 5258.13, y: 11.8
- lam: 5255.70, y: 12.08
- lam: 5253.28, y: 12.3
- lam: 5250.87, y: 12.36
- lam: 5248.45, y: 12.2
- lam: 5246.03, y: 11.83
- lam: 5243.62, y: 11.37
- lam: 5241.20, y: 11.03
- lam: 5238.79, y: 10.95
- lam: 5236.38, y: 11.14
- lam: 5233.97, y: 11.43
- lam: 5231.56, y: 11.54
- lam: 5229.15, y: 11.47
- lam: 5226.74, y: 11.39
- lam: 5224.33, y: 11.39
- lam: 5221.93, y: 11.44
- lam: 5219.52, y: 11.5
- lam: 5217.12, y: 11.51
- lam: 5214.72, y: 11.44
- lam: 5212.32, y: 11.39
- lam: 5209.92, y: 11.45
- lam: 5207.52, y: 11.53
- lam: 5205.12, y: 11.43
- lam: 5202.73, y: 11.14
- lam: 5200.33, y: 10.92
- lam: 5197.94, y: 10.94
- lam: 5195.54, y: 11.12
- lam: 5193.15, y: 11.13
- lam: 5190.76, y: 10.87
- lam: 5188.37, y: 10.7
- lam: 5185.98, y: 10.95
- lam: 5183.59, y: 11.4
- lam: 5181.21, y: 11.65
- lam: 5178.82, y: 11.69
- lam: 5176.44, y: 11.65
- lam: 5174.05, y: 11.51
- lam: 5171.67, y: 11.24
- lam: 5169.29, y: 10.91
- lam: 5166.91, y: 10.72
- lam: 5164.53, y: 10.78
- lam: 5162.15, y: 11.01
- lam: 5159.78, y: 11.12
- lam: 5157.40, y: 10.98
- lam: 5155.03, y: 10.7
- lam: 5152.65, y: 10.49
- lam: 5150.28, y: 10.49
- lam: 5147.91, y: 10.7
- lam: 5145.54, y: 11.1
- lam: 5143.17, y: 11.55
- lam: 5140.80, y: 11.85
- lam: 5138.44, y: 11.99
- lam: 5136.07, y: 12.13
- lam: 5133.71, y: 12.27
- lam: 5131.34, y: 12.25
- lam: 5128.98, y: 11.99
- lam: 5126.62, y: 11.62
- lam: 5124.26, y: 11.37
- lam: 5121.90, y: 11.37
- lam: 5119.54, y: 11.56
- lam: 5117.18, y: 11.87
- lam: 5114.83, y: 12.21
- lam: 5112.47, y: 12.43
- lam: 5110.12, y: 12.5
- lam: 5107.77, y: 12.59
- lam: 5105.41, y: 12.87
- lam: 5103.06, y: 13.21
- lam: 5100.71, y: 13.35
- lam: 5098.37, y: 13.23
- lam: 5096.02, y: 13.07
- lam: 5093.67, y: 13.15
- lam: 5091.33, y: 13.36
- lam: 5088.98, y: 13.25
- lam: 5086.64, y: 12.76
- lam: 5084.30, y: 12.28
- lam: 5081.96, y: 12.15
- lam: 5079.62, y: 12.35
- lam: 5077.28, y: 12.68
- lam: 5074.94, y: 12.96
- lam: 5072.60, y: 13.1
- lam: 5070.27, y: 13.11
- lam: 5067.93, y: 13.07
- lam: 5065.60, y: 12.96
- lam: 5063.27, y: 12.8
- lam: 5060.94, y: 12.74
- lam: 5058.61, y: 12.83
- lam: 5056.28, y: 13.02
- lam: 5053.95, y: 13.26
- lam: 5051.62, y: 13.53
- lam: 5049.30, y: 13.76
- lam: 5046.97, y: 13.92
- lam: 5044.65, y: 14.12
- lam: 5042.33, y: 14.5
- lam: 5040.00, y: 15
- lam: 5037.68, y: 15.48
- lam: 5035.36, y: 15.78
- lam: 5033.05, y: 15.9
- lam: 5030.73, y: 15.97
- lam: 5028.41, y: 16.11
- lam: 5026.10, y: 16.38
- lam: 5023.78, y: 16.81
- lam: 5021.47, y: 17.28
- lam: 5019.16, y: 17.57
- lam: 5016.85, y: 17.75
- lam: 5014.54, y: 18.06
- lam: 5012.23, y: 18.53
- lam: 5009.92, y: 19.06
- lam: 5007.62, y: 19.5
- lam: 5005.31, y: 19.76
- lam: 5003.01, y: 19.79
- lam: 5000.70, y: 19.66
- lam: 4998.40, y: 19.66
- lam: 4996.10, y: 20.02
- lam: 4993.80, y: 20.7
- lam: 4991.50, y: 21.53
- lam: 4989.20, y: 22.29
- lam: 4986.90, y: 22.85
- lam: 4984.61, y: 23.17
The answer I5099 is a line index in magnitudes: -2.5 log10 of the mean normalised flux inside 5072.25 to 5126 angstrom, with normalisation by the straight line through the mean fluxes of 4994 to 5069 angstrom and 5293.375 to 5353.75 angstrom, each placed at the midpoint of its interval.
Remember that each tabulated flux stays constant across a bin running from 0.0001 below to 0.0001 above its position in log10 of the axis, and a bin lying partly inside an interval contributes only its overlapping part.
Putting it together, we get 0.18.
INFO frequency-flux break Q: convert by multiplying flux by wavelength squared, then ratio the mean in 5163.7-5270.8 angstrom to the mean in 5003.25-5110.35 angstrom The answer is 0.83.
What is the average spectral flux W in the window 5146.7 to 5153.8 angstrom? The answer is 10.6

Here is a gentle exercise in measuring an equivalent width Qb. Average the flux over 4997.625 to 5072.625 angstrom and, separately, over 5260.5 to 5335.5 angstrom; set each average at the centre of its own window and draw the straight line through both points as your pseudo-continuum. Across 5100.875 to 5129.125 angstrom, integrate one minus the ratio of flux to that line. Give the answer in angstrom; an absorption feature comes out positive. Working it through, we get 4.1 angstrom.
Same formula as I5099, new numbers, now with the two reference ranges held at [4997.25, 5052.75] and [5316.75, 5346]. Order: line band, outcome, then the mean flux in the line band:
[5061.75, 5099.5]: 0.208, 12.9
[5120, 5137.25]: 0.226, 11.8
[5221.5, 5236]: 0.090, 11.4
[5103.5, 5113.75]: 0.188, 12.6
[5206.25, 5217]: 0.119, 11.5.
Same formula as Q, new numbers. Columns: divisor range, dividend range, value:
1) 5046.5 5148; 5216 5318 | 0.95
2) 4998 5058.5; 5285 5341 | 0.72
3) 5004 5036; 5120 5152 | 0.69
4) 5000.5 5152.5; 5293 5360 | 0.82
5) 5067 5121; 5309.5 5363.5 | 0.87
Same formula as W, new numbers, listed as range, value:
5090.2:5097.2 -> 13.2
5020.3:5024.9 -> 17.1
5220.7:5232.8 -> 11.4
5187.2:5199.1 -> 10.9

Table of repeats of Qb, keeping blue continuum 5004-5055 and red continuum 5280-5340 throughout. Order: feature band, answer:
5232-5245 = 0.9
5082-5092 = 1.5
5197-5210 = 1.6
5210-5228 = 1.5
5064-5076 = 1.9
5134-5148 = 2.4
